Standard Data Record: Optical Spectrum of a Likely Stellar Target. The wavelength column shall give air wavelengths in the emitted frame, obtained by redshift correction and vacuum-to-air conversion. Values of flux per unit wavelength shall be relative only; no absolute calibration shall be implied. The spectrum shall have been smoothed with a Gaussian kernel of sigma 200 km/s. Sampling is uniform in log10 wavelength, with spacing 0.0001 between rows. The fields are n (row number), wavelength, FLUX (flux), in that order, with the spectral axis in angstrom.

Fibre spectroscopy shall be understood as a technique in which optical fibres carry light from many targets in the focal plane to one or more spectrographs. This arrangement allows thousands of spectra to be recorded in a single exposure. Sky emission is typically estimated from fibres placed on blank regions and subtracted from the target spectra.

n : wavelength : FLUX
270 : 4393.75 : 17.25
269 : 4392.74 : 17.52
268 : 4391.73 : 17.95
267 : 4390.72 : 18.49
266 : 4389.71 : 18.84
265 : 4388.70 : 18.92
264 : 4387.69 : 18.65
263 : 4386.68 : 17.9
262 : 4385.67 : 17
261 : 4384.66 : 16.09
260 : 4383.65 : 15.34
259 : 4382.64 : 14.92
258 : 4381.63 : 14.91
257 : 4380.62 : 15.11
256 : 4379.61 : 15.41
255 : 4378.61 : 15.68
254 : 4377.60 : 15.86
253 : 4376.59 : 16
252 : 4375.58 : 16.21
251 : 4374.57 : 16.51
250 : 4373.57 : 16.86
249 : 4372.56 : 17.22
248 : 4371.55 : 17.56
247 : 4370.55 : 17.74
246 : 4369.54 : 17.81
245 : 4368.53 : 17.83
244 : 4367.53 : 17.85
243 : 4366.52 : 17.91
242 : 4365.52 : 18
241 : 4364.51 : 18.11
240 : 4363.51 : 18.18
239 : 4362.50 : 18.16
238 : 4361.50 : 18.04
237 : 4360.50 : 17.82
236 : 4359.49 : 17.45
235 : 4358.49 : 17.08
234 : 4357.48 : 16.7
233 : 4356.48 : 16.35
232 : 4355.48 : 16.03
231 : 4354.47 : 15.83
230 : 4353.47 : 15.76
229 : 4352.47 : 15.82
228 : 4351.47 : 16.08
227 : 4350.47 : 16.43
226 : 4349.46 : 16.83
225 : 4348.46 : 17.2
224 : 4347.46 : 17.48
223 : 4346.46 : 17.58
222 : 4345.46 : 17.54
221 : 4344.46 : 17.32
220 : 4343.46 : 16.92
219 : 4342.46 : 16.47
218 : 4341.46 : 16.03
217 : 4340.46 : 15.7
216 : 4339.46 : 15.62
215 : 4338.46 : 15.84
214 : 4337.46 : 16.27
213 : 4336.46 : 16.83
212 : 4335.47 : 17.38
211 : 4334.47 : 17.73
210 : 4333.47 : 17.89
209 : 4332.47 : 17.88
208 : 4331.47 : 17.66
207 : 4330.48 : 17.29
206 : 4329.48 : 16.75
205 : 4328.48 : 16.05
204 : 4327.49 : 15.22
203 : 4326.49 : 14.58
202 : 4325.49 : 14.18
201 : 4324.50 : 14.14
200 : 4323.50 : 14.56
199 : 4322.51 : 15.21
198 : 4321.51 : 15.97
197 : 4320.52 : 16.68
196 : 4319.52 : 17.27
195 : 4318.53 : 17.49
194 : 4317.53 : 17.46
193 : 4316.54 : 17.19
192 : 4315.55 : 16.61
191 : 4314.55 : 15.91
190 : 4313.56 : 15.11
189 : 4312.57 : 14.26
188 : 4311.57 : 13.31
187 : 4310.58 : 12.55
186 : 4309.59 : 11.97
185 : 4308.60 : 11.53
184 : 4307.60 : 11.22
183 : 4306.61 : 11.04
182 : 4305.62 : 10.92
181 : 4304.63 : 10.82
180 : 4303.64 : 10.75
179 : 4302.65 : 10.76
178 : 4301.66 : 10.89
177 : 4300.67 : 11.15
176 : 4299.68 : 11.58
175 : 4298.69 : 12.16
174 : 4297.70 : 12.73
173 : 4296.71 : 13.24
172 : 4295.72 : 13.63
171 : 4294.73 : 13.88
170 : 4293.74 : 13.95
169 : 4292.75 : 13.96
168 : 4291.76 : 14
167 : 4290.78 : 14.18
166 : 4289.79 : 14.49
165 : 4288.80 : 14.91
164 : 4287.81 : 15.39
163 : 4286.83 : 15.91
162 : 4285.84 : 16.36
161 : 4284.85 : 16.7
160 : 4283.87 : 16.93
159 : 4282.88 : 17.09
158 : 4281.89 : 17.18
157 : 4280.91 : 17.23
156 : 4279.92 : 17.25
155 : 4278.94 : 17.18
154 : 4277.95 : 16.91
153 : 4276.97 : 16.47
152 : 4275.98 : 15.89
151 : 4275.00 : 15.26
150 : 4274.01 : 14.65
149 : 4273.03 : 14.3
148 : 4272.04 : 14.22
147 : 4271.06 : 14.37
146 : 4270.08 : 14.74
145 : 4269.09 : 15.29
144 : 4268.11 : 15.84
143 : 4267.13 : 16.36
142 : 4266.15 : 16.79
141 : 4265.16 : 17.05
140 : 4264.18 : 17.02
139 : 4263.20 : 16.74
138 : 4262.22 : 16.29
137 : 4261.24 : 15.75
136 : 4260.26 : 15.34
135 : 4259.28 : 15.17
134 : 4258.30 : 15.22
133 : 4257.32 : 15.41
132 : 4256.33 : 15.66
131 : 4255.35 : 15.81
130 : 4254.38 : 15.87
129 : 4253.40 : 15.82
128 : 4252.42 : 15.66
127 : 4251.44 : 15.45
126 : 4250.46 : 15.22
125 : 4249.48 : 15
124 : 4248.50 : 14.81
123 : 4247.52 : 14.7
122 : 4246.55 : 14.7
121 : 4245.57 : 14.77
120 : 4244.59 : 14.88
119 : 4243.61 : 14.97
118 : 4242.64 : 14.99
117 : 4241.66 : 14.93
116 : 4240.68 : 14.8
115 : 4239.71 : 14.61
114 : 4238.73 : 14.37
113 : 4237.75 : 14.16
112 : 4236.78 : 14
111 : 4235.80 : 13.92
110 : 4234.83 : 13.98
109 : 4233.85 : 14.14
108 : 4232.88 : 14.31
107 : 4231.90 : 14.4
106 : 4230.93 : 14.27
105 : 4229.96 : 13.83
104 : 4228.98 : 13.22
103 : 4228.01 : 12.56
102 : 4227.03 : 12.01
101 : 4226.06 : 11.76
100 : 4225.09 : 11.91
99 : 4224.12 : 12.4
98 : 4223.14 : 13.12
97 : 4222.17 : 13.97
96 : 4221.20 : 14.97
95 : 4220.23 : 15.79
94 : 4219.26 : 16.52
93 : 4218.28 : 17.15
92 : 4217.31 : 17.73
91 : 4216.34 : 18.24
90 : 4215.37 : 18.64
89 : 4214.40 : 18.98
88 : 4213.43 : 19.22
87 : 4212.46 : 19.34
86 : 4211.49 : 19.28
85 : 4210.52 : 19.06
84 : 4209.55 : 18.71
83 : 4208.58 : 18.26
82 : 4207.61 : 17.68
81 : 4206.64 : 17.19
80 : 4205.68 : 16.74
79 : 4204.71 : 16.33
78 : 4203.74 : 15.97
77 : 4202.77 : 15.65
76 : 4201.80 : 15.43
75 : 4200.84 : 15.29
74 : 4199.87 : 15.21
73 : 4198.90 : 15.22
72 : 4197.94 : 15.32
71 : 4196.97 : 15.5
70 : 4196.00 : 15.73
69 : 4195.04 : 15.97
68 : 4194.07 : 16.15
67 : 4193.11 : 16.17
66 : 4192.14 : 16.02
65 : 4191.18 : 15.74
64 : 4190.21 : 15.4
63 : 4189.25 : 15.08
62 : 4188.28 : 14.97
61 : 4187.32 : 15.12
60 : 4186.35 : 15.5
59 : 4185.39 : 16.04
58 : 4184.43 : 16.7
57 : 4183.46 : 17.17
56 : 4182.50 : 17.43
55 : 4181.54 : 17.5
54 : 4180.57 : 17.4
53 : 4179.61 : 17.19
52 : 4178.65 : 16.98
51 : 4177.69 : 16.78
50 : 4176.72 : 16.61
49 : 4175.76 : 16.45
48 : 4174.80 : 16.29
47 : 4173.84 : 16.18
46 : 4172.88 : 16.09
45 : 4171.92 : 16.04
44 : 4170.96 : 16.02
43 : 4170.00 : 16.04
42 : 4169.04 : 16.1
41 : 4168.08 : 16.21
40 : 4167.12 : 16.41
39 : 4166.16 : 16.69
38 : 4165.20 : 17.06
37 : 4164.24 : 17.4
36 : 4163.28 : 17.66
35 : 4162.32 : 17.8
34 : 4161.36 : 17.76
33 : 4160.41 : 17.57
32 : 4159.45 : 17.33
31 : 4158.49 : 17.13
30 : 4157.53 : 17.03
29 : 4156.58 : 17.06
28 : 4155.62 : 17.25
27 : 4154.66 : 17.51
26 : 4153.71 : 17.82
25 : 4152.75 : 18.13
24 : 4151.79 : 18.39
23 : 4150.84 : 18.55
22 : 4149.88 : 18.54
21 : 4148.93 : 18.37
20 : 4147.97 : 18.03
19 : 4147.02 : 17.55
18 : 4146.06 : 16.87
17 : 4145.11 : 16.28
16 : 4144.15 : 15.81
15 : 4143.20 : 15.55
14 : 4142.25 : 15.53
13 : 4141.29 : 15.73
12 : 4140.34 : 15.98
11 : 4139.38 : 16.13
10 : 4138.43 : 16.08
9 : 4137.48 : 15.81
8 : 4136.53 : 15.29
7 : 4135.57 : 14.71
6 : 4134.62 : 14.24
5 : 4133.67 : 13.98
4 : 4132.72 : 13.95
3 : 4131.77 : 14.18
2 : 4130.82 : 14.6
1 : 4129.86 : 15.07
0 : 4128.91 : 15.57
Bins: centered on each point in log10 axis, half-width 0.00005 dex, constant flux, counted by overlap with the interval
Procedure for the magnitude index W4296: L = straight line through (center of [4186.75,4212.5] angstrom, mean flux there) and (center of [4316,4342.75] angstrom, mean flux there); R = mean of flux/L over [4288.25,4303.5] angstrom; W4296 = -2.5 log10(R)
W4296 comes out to 0.25 mag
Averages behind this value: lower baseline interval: 16.3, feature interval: 13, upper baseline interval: 16.3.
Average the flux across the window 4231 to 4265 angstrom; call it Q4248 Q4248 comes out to 15.1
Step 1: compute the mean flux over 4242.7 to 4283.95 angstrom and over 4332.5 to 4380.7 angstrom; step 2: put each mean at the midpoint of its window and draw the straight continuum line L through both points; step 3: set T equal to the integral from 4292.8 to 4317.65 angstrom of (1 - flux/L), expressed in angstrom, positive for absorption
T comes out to 5.1 angstrom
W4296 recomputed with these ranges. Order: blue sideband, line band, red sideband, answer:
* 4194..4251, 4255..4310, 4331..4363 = 0.11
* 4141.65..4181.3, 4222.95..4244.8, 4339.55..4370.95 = 0.23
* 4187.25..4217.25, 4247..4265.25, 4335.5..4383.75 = 0.07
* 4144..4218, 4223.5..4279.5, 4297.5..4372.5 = 0.10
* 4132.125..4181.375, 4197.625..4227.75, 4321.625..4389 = 0.03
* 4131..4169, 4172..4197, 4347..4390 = 0.03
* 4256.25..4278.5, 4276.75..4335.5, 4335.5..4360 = 0.09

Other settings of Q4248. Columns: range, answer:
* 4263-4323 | 14.7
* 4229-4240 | 14.1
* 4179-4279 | 15.6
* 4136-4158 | 16.9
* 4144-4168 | 17.4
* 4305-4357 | 15.7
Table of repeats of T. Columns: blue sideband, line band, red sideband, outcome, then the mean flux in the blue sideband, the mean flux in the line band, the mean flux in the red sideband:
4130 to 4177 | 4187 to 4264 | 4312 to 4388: 4.8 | 16.5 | 15.5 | 16.6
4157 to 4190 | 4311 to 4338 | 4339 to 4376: 1.3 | 16.6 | 16.2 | 17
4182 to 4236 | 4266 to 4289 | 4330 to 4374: 0.6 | 15.8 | 16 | 17.1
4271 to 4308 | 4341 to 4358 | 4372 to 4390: -1.0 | 14.2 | 16.6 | 16.5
